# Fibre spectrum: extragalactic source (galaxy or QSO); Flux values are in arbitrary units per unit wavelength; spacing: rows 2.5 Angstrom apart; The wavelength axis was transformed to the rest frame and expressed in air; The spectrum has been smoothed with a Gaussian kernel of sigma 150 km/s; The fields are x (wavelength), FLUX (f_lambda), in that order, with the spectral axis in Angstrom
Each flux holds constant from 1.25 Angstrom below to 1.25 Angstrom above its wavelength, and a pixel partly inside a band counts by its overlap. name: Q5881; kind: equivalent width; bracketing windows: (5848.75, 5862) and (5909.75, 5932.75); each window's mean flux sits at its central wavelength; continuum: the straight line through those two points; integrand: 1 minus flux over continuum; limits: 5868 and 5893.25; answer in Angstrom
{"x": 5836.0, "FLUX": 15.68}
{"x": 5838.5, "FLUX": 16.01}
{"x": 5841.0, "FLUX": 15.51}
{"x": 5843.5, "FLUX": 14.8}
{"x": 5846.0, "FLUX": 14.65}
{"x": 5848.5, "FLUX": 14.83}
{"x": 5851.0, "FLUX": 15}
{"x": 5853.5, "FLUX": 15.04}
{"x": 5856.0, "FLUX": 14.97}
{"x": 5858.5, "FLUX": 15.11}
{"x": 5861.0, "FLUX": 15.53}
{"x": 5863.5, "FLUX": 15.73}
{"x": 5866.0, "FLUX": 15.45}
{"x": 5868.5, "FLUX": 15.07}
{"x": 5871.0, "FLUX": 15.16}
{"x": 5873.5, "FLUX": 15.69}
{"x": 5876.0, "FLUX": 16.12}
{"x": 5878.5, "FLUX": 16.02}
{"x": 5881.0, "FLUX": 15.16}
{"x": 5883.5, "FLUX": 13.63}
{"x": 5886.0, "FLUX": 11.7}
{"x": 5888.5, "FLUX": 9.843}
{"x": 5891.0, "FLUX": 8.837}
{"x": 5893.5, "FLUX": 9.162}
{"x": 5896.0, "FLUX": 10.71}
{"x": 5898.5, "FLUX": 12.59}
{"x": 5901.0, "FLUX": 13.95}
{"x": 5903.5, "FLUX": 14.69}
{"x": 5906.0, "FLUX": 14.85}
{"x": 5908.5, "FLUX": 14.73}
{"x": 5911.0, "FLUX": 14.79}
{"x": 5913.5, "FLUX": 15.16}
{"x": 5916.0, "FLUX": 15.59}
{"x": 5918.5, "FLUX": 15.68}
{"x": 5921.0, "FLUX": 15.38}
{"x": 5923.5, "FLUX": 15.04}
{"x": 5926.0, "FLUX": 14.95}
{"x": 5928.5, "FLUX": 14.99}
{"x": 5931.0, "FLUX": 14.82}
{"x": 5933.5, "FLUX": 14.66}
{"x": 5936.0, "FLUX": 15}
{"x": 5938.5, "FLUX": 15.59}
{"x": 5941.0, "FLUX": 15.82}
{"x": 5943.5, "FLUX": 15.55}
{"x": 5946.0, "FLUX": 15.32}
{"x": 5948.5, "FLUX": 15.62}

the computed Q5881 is 2.7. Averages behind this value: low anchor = 15.1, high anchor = 15.1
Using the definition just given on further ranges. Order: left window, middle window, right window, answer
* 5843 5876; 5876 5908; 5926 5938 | 4.9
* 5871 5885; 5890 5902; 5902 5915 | 3.2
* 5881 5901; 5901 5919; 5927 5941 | -2.7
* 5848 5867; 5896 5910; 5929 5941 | 1.2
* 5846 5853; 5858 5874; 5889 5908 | -1.7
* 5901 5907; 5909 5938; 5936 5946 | 0.0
